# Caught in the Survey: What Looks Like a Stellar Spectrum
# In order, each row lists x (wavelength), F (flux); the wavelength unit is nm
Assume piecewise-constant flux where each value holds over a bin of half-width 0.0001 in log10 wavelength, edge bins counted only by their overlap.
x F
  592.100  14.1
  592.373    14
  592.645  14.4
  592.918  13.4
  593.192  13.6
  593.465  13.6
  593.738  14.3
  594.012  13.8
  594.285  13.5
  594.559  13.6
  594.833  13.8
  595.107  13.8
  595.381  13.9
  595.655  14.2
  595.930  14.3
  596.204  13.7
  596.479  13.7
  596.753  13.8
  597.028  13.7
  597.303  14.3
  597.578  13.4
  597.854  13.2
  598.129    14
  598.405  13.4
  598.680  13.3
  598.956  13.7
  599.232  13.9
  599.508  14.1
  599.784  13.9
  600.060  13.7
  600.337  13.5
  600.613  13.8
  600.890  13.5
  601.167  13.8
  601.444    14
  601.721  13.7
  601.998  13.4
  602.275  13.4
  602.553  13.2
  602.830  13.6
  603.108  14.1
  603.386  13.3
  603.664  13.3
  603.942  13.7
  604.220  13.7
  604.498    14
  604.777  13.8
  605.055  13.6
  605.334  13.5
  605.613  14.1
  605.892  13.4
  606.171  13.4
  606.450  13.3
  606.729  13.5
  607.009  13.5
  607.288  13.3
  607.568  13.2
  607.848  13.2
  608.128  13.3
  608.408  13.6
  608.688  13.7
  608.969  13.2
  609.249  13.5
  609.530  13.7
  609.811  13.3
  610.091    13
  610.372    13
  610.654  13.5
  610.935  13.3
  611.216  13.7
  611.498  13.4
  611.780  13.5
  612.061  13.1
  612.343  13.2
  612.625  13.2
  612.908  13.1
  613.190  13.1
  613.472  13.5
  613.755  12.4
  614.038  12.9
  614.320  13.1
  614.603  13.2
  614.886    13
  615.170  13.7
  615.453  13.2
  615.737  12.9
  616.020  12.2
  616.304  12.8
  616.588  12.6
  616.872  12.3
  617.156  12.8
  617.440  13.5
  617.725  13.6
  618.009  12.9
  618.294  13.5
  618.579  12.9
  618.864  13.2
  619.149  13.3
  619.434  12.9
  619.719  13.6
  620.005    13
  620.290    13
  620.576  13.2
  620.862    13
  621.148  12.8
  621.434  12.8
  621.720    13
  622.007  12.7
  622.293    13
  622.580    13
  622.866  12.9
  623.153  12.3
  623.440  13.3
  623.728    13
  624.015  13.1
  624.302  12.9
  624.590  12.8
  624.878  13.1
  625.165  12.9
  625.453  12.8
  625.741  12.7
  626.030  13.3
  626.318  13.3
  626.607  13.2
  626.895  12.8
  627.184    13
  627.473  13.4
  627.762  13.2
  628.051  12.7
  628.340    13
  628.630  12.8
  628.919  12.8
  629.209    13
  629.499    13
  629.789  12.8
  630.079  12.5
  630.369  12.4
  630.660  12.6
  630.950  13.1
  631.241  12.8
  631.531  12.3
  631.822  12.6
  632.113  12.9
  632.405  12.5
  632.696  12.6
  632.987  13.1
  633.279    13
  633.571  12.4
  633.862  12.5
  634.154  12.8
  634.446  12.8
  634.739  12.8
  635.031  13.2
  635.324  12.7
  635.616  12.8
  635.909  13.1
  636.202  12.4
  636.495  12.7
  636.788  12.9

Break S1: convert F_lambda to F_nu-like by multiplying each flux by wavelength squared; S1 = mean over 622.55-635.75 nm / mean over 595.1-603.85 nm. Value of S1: 1.0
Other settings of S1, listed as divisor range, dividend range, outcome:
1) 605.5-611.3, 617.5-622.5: 1.01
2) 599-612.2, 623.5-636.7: 1.03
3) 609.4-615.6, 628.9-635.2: 1.03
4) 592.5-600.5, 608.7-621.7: 1.01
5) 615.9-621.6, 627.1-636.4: 1.03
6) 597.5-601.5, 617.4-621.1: 1.03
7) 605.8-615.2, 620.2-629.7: 1.02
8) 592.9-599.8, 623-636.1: 1.04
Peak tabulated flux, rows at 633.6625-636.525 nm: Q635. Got 13.2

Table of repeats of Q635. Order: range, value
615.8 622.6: 13.6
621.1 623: 13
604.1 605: 14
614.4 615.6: 13.7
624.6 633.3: 13.4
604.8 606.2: 14.1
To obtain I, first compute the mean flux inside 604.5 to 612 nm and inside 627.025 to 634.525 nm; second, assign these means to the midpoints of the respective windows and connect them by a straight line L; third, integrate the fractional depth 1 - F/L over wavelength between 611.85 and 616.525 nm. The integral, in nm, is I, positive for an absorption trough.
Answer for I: 0.08 nm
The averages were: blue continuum 13.4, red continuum 12.8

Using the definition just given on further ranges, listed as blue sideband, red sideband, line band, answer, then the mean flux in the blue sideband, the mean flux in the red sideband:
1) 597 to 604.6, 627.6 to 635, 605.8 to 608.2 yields 0.02 nm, 13.7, 12.8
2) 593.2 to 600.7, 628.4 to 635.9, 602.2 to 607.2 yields -0.01 nm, 13.8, 12.8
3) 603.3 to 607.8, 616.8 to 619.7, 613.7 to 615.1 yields 0.03 nm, 13.5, 13.1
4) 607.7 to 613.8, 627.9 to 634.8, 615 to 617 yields 0.05 nm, 13.3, 12.7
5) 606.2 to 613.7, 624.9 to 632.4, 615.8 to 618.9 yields 0.05 nm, 13.3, 12.9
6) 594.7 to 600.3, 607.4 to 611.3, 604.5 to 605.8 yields -0.02 nm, 13.8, 13.4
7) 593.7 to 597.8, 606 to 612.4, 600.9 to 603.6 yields 0.00 nm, 13.8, 13.4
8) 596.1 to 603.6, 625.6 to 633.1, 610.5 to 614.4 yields 0.03 nm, 13.7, 12.9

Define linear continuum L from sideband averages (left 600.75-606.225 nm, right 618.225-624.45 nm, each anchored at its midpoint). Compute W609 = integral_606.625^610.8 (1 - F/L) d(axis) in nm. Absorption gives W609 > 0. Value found 0.03 nm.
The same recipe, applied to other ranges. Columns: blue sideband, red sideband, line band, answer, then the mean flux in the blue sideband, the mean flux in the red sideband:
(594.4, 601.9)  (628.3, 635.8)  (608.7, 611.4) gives 0.008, 13.8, 12.8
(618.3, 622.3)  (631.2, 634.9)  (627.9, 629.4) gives -0.005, 13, 12.7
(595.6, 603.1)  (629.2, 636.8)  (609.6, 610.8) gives 0.015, 13.7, 12.7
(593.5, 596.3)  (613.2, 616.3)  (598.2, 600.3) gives -0.003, 13.9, 13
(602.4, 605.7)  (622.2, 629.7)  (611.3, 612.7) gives 0.011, 13.6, 13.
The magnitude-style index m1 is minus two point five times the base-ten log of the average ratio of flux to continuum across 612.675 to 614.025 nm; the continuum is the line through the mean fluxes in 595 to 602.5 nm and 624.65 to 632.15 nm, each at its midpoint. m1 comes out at 0.02 mag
